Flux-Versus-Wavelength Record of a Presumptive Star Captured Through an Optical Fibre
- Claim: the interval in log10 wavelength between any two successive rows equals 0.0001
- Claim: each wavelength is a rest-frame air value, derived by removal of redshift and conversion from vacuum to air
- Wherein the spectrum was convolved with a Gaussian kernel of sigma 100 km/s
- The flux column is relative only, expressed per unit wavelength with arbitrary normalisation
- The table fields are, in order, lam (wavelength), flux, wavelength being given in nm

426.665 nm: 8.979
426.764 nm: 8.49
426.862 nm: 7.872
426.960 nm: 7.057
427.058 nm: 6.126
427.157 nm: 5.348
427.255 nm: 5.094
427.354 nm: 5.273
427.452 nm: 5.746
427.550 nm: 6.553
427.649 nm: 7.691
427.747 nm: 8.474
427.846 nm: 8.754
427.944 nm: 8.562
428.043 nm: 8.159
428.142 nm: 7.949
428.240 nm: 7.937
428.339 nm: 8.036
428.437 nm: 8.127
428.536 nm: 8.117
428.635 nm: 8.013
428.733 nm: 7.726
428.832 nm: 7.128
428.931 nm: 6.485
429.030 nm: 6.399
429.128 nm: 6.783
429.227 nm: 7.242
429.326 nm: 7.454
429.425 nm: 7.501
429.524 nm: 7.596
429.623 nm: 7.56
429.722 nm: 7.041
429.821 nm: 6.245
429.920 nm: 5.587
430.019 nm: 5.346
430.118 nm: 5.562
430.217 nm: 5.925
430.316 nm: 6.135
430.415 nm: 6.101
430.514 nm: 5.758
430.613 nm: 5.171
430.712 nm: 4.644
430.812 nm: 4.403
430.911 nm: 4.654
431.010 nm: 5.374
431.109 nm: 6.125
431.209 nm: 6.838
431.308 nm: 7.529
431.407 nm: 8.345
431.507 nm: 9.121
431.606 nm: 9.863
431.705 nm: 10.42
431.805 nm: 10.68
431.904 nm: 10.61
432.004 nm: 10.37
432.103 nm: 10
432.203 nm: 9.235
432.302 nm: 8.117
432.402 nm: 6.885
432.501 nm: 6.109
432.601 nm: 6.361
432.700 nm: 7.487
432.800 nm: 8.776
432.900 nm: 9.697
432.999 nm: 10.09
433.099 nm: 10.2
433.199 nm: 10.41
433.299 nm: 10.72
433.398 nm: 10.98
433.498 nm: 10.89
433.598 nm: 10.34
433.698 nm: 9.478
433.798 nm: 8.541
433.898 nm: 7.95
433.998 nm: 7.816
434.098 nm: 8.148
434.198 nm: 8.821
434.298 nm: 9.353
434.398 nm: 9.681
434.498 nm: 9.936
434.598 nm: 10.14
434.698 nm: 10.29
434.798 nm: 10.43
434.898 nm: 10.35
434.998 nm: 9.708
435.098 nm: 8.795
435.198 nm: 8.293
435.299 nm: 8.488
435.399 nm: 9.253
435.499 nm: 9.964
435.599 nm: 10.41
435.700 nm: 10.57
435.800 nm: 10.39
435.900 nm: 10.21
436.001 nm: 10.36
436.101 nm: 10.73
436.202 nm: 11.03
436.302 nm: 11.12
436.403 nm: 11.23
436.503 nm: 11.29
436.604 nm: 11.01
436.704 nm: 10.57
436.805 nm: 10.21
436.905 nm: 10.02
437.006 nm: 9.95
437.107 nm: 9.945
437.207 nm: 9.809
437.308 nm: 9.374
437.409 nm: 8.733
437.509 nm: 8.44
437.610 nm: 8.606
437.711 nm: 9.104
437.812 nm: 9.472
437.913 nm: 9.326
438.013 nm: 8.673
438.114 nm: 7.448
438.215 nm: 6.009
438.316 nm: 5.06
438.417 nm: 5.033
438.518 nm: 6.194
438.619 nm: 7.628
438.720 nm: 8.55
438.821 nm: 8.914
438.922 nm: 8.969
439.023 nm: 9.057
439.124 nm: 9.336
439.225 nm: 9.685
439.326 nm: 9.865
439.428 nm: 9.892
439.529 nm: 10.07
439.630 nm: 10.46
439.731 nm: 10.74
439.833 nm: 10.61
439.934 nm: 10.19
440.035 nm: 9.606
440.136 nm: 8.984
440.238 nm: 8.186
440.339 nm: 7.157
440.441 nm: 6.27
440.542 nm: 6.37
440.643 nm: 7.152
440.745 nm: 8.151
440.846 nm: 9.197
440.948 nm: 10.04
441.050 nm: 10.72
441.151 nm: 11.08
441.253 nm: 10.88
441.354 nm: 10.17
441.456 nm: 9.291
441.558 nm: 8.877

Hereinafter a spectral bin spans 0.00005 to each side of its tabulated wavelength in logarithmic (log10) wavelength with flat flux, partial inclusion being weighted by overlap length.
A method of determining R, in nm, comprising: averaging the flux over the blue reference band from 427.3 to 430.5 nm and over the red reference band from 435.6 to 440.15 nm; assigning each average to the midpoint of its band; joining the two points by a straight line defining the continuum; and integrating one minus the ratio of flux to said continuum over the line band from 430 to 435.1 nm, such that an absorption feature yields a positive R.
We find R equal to -0.20 nm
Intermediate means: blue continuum 7.08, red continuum 9.4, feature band 8.38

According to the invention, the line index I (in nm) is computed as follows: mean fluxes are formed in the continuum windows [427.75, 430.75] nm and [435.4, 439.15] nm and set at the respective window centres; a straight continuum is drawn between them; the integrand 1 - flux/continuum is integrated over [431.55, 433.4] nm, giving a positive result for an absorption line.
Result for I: -0.32 nm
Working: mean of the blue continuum 7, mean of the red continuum 9.26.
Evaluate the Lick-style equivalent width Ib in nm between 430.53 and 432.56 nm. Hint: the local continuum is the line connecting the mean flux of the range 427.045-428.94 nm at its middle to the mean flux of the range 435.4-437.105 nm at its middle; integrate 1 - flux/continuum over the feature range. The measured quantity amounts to 0.24 nm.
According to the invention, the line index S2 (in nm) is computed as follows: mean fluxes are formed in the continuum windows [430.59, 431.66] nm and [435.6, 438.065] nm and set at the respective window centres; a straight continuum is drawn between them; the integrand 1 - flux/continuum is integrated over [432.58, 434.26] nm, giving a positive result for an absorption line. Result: -0.28 nm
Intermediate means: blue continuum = 6.6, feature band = 9.27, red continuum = 10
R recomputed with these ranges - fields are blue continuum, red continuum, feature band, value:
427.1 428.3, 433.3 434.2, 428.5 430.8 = 0.370 nm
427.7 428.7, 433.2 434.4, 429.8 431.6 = 0.539 nm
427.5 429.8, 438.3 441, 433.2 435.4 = -0.374 nm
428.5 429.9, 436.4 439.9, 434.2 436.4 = -0.384 nm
